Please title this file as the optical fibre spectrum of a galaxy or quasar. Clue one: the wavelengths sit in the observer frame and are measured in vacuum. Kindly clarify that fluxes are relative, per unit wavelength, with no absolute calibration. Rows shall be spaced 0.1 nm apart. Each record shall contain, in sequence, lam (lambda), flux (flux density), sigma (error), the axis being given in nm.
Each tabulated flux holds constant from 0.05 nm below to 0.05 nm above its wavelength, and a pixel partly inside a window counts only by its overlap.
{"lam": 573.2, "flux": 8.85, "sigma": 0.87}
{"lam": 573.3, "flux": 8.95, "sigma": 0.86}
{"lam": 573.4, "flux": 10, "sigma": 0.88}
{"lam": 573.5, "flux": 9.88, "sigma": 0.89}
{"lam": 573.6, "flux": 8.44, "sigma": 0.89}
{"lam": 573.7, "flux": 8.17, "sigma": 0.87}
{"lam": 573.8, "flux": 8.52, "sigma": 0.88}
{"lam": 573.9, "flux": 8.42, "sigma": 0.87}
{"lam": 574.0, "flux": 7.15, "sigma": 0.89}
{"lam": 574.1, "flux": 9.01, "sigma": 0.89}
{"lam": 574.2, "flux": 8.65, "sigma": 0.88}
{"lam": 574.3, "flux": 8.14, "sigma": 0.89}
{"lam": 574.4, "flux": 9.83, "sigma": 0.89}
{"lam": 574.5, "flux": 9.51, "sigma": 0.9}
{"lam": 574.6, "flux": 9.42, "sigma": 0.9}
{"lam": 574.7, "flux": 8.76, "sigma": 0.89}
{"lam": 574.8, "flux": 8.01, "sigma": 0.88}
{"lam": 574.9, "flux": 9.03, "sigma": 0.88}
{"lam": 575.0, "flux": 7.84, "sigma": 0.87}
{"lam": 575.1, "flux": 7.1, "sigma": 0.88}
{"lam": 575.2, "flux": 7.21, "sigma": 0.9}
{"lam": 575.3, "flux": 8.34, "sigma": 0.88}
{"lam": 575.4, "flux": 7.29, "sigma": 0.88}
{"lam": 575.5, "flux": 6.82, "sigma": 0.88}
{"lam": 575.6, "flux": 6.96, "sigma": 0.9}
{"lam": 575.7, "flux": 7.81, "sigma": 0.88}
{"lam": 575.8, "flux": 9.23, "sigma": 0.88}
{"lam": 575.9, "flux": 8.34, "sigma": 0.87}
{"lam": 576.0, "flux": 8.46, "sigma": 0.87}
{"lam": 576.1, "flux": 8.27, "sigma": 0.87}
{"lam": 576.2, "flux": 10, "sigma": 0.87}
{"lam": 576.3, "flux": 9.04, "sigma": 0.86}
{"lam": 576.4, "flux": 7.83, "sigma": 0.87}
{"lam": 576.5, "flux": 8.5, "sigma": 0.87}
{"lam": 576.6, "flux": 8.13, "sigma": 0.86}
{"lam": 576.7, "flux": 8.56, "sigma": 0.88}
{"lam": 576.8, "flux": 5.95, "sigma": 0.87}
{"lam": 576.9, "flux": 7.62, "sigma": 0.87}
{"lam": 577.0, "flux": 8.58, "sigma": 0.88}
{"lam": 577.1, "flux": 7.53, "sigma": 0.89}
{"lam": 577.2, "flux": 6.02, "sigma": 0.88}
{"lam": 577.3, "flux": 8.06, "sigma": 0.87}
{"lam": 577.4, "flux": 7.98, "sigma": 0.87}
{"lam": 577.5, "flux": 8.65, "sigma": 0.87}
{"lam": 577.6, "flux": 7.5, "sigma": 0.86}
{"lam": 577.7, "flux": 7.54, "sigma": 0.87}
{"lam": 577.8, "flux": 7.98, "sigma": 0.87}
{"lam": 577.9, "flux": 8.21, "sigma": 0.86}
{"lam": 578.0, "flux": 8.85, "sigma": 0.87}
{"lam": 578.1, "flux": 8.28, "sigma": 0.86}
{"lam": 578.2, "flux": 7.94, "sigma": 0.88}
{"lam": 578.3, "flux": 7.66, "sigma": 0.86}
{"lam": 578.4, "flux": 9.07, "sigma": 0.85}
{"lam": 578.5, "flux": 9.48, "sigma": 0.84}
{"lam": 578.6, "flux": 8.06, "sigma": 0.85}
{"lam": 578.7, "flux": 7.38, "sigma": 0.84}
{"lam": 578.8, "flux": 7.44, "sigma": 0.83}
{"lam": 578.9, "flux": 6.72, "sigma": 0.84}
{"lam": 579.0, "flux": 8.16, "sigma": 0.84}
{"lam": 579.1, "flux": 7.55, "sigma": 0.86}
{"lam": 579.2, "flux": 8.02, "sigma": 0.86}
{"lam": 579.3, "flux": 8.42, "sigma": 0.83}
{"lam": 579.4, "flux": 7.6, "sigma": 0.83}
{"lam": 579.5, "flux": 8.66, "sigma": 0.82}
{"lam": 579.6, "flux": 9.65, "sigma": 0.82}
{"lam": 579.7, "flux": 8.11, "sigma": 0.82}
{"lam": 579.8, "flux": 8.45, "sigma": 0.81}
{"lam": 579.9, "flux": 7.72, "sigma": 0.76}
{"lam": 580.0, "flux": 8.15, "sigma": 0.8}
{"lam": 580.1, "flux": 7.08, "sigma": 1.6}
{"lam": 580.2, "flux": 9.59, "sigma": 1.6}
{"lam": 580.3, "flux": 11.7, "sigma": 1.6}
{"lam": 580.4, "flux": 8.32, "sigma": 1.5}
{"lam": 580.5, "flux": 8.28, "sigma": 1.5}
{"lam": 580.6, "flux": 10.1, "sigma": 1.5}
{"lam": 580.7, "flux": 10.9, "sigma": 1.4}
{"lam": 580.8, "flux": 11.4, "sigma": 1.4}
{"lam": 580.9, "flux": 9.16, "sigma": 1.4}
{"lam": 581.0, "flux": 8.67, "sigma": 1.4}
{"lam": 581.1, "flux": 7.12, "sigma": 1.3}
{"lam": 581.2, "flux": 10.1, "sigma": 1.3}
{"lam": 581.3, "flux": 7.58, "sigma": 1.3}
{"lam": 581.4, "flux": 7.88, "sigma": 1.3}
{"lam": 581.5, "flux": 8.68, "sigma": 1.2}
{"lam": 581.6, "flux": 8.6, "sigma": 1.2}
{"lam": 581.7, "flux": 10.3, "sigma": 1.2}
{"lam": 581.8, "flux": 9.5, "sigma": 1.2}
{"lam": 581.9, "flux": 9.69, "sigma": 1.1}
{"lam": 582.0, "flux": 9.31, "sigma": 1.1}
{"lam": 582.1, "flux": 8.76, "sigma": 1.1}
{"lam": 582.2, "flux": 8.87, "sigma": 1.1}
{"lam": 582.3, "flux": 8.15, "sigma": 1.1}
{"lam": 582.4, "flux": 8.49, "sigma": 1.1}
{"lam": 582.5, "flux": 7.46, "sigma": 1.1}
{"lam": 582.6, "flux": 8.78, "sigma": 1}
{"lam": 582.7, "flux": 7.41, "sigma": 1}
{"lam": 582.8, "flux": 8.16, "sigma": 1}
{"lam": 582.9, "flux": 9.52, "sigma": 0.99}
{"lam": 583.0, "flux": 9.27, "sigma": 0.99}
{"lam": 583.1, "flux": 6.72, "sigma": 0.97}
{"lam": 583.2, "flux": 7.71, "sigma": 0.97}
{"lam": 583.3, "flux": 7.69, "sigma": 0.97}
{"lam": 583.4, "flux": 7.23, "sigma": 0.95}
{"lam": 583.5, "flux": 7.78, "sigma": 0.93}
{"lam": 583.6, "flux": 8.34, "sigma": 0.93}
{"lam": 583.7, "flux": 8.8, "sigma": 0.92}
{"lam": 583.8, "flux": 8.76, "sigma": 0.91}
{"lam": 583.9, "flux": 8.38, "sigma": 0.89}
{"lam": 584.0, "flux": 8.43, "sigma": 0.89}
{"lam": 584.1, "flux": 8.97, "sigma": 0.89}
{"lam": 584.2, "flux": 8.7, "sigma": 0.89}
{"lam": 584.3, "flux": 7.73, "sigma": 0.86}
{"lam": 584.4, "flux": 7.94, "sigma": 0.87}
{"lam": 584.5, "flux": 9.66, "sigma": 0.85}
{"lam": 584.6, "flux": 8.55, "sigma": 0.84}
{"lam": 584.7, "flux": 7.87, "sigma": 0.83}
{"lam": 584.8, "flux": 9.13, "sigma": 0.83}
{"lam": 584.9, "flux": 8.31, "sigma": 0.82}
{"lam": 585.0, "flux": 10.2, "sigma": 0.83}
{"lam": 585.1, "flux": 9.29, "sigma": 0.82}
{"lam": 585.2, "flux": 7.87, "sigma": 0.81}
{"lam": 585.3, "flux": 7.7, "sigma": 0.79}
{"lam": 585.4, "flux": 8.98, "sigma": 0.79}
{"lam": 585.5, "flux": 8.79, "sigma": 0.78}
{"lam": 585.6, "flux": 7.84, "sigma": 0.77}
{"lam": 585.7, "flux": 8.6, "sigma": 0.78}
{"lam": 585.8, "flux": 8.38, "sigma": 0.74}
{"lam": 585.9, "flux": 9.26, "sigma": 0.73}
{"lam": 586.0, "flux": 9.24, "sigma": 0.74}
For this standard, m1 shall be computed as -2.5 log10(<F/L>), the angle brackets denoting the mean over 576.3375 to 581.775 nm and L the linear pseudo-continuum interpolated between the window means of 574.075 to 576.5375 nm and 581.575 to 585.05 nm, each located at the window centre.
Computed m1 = 0.01 mag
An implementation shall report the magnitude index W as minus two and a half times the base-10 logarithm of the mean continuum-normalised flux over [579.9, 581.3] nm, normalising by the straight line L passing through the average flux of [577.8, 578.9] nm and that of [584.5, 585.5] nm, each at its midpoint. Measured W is -0.10 mag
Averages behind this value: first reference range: 8.16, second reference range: 8.71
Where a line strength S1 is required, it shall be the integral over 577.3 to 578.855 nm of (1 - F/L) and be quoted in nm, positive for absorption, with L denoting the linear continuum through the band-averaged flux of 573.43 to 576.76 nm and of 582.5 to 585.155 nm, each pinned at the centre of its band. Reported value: 0.050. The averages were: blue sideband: 8.39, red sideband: 8.42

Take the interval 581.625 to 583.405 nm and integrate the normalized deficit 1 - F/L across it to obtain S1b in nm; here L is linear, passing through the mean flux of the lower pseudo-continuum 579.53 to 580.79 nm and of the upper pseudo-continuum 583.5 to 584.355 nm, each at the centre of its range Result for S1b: 0.03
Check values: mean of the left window 9.07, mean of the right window 8.47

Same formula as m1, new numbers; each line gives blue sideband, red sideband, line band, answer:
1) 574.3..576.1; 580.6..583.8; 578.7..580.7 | 0.01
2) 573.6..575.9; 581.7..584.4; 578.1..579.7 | 0.03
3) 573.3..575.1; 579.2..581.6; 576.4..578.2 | 0.12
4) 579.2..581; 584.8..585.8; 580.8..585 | 0.03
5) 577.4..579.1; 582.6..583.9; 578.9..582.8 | -0.08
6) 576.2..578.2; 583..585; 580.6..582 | -0.13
